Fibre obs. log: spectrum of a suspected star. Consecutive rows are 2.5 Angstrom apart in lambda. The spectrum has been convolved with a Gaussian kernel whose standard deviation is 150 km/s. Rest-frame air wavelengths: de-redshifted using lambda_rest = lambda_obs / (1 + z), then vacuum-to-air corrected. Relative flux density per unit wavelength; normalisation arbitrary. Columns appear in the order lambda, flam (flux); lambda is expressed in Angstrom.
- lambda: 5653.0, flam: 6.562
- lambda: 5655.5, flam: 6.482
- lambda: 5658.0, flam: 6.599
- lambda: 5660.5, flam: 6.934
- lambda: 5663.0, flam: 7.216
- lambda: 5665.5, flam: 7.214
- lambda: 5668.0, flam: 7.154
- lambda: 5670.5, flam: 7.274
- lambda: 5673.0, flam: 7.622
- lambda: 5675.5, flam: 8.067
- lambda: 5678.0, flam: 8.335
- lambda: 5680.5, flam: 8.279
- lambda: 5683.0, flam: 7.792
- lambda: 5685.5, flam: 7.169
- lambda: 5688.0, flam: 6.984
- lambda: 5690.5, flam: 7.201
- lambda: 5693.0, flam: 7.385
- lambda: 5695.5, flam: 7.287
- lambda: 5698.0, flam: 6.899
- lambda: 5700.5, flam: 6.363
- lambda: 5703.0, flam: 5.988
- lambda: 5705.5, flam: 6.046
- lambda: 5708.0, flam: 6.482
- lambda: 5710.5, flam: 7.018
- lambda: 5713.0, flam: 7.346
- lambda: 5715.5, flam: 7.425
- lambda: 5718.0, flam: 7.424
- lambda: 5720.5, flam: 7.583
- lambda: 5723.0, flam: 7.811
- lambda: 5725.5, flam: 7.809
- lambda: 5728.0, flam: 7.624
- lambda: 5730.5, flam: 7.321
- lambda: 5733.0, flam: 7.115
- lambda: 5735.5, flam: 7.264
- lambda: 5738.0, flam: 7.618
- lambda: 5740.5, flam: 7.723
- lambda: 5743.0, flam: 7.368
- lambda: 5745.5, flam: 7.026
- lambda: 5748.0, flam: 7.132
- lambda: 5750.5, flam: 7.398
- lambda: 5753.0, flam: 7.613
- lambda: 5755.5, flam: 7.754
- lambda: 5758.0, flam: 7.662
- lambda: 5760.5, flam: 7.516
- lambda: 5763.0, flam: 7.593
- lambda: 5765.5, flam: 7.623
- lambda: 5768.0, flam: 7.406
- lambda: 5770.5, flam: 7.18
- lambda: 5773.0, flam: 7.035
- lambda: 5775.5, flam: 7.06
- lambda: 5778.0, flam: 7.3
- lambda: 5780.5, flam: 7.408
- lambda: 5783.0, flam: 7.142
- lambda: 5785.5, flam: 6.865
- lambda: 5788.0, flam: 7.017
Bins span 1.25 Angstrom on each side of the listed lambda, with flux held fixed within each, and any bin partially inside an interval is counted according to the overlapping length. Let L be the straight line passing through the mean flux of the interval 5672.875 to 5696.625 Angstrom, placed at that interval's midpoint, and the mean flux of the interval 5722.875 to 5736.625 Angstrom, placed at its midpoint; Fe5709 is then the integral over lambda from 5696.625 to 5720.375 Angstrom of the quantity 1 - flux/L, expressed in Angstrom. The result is 2.26 Angstrom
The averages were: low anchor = 7.61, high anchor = 7.47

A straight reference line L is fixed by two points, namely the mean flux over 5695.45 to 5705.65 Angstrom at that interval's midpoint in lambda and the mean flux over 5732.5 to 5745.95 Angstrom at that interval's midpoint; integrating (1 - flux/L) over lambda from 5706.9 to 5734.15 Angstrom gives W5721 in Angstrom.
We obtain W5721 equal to -1.6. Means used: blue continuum 6.48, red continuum 7.38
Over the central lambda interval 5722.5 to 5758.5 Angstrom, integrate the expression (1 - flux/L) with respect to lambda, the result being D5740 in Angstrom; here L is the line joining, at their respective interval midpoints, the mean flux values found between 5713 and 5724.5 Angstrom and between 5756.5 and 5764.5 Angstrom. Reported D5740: 0.47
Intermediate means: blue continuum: 7.54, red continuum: 7.6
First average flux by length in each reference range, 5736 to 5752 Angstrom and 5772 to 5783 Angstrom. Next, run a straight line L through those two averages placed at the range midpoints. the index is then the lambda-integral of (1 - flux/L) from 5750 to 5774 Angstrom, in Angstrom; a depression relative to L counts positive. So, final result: -0.7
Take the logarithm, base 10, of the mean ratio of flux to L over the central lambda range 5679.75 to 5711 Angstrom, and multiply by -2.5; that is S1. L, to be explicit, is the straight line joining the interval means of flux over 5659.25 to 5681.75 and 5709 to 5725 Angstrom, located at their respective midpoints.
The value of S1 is 0.08 mag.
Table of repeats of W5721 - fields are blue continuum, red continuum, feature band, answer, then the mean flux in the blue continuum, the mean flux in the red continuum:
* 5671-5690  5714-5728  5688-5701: 1.0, 7.71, 7.61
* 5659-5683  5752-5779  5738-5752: 0.2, 7.57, 7.43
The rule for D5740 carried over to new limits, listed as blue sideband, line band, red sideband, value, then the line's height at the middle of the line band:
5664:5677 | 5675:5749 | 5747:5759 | 2.1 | 7.5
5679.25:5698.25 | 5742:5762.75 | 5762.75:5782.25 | -0.3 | 7.33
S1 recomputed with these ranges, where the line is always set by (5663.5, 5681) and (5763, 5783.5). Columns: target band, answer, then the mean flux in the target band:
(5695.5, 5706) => 0.17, 6.46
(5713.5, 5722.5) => 0.00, 7.49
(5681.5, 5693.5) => 0.04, 7.32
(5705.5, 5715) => 0.10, 6.87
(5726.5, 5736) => 0.01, 7.35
